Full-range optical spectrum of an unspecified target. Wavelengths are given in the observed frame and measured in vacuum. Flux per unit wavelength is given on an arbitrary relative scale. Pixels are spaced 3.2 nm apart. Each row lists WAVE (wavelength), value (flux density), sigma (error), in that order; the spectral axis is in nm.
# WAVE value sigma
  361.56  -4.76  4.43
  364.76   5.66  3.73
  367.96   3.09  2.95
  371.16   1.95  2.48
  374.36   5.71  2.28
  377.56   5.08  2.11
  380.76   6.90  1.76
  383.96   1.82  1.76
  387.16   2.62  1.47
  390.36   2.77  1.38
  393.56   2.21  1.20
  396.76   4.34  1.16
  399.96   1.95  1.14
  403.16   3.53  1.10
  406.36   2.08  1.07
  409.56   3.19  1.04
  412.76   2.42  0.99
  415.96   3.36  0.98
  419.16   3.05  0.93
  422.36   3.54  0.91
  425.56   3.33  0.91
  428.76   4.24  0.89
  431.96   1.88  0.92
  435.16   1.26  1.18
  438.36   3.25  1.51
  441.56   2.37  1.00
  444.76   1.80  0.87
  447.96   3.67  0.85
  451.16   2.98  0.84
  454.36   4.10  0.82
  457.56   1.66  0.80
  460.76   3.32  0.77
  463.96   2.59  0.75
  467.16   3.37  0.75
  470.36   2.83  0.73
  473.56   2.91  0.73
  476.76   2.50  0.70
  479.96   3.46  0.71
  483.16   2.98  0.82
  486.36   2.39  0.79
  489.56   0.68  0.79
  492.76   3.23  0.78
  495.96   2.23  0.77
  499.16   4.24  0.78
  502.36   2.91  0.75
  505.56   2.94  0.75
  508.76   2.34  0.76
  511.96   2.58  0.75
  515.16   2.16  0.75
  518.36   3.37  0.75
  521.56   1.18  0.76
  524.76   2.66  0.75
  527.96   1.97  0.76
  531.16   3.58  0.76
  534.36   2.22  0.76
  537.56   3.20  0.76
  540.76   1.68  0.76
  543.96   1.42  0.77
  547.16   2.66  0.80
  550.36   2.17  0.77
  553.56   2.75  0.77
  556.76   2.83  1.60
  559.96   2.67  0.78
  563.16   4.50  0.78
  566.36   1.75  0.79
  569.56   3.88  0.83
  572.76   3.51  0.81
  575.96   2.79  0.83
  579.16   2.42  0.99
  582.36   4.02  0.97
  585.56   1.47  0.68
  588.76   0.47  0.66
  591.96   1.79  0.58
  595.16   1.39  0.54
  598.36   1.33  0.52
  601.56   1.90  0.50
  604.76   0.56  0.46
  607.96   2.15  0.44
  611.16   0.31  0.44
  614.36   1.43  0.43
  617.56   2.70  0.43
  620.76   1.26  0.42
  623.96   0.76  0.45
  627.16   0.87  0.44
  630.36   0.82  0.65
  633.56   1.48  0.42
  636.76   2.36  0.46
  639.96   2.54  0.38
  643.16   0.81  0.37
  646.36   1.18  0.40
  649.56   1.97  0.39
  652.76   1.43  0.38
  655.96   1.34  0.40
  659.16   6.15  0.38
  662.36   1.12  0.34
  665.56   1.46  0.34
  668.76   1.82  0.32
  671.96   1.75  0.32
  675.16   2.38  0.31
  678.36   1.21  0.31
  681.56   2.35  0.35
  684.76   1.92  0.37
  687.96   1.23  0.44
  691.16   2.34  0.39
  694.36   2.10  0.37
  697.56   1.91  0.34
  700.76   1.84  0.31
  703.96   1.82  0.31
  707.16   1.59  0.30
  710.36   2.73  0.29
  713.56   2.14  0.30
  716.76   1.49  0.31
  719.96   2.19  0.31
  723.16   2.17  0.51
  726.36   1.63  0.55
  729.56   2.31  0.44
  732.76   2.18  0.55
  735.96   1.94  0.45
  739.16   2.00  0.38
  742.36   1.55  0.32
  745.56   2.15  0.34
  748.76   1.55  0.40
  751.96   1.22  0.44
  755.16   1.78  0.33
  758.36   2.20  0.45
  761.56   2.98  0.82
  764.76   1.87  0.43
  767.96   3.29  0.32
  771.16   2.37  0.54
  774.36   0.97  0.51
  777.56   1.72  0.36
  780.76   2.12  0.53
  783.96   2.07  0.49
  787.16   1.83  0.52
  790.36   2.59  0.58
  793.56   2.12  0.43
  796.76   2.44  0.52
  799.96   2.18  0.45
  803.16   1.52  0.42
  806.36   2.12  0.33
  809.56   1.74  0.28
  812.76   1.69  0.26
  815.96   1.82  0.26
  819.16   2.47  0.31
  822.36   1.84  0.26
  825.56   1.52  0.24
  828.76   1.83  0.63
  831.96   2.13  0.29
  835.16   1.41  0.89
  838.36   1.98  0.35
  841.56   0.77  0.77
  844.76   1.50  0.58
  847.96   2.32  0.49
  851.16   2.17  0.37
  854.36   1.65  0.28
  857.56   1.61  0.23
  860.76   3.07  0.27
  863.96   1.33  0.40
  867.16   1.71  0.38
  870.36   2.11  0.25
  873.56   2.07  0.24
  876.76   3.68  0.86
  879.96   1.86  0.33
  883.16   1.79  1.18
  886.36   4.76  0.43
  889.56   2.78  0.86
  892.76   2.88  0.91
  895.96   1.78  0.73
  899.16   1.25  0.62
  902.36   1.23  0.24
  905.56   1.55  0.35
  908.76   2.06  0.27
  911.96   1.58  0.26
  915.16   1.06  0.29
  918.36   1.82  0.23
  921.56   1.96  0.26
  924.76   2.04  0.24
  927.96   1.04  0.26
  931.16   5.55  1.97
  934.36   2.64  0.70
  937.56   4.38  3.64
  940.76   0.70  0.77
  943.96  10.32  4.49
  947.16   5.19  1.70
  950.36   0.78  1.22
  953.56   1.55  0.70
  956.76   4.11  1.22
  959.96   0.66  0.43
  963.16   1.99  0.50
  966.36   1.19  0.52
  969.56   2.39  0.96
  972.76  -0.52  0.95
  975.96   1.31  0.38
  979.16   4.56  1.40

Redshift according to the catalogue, 0.768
